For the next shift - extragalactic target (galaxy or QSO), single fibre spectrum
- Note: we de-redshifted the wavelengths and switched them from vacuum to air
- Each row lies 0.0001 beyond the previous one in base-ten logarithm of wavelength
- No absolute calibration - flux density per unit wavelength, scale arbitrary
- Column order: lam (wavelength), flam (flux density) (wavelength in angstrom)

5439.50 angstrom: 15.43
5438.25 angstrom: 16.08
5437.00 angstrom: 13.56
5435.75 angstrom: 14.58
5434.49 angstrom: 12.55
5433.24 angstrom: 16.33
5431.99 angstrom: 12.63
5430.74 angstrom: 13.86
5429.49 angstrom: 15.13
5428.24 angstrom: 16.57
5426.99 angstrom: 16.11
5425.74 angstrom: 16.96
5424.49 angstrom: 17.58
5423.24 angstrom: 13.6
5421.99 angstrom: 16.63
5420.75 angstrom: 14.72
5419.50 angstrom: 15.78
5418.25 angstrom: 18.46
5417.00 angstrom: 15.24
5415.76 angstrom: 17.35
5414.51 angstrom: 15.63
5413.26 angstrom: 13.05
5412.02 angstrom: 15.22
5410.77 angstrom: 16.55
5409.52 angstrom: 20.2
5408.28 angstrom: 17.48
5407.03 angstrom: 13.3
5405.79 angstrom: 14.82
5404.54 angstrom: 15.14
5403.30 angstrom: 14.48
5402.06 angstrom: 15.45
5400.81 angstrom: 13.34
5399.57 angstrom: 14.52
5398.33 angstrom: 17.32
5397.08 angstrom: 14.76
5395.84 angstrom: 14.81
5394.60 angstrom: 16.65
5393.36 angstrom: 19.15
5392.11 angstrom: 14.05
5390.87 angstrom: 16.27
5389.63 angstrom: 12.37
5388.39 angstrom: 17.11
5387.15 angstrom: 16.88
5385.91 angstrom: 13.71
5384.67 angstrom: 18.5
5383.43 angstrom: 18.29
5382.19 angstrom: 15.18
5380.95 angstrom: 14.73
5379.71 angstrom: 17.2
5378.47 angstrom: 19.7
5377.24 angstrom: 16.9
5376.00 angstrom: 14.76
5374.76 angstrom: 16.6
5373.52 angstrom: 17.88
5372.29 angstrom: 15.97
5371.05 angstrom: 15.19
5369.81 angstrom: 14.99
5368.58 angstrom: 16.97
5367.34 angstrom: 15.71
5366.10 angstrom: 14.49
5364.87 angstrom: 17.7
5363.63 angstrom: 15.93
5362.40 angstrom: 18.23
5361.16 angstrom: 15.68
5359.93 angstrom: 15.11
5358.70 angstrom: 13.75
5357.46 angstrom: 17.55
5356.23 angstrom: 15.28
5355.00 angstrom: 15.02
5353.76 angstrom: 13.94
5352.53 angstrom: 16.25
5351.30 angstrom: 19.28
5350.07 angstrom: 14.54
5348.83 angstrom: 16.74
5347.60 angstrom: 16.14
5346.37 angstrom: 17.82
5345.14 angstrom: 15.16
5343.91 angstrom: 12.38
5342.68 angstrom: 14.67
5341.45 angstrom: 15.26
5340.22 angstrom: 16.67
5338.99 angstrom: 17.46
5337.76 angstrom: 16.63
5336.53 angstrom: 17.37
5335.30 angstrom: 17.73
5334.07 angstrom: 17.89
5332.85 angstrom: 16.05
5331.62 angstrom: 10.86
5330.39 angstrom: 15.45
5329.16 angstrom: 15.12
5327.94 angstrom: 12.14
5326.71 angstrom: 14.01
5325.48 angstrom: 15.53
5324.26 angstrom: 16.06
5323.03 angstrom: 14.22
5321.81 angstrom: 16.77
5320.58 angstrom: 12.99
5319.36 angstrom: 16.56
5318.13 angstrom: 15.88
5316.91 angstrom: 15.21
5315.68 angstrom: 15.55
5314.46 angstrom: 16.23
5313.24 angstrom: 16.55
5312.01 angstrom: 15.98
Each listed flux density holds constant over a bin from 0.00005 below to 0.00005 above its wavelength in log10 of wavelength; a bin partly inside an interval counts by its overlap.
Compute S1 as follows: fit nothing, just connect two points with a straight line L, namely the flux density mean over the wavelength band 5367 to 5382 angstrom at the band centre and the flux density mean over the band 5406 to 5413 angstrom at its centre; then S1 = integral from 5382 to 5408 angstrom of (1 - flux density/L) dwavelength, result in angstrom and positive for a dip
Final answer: 1.20 angstrom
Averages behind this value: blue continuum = 16.4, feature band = 15.6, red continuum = 16.3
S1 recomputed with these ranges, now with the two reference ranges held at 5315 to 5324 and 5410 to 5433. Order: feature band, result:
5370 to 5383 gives -0.73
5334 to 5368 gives -1.36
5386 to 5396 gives -0.18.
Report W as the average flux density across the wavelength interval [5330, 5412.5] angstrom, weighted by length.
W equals 16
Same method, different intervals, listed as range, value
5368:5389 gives 16.5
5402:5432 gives 15.7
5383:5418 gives 15.8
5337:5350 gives 15.8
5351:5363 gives 15.9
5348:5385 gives 16.3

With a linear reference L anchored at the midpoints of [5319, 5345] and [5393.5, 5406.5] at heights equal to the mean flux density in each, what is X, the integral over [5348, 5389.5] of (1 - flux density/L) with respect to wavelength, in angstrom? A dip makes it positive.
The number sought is -2.4 angstrom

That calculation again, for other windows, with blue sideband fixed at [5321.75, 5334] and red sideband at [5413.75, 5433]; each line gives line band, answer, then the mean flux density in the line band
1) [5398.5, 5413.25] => 0.1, 15.5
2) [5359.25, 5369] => -0.7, 16.2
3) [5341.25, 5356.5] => -0.7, 15.6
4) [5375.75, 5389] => -1.2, 16.7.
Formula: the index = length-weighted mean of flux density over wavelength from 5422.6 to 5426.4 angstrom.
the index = 16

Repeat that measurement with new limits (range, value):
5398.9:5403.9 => 14.5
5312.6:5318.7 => 15.9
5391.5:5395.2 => 16.6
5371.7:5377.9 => 16.5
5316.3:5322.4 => 15.5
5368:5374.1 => 16.2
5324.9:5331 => 14.4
